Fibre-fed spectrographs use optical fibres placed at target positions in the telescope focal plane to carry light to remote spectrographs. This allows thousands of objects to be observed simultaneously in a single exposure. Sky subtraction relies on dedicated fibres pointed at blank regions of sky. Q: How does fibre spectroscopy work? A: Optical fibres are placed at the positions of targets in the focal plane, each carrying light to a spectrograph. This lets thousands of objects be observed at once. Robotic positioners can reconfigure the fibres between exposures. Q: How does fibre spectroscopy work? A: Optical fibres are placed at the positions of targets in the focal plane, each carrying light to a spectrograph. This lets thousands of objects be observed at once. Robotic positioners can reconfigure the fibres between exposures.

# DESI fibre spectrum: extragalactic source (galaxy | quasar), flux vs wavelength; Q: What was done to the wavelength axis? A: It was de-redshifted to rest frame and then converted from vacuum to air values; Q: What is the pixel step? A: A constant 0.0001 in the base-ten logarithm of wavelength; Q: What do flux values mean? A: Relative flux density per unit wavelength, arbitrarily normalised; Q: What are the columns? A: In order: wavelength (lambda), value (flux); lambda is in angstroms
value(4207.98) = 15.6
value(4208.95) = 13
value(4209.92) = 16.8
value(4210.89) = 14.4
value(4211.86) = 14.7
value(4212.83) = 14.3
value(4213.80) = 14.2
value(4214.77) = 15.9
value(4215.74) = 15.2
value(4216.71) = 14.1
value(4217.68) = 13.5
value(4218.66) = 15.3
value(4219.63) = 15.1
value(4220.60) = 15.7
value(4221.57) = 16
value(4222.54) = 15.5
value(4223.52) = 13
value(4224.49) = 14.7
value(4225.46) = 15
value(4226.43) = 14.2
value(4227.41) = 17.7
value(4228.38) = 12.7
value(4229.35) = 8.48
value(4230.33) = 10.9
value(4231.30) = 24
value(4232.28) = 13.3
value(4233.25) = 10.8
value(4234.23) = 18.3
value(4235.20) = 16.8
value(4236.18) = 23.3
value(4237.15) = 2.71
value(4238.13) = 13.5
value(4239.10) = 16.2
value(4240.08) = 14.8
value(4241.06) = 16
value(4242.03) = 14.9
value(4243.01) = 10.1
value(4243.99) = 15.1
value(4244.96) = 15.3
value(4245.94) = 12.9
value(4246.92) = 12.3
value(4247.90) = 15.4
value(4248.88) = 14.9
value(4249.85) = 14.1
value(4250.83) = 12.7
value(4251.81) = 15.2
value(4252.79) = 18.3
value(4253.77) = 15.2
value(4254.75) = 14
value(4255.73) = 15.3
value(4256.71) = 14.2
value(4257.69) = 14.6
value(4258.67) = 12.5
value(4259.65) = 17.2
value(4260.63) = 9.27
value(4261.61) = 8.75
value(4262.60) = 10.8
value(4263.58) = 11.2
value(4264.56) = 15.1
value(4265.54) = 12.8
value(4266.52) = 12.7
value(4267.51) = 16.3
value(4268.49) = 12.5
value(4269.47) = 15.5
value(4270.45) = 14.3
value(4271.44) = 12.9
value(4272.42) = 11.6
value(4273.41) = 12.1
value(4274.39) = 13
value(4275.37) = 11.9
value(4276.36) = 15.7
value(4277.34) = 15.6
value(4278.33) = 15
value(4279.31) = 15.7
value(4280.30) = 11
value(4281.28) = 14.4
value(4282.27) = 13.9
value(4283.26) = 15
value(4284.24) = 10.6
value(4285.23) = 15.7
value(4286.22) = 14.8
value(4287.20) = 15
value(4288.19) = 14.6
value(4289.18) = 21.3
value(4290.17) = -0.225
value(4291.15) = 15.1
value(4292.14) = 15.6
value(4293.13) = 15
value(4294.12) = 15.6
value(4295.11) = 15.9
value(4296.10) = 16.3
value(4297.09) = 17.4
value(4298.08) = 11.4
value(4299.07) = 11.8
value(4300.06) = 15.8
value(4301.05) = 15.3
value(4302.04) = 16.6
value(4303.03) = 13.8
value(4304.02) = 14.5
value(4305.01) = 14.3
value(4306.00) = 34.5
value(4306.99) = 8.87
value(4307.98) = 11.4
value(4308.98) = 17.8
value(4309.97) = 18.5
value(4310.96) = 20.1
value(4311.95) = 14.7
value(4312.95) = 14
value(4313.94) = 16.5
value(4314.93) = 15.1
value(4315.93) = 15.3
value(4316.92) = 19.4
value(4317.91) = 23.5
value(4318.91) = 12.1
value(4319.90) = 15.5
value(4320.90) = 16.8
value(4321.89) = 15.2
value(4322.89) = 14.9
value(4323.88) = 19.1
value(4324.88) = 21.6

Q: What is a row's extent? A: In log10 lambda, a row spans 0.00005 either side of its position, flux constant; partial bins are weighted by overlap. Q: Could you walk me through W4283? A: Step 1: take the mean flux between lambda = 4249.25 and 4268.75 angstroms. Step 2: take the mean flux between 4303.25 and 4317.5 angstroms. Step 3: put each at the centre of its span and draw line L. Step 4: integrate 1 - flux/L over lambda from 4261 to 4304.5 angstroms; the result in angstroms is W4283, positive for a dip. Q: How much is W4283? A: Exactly 3.6 angstroms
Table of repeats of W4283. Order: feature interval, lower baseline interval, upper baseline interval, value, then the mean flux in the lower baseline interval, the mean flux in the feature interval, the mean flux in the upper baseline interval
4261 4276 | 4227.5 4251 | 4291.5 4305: 1.9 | 14.2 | 12.8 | 15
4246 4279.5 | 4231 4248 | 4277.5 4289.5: 2.1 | 14.6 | 13.8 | 14.7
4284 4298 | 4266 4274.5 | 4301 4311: 0.9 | 13.4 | 14.4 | 16.8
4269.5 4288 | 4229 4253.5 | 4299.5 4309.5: 2.0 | 14.4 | 13.8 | 16.3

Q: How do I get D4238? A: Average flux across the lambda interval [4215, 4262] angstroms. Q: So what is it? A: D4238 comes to 14.4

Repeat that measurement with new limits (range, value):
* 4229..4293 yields 13.9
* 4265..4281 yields 13.7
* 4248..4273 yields 13.7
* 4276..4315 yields 15.1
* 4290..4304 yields 14.3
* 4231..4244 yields 14.8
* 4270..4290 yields 14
